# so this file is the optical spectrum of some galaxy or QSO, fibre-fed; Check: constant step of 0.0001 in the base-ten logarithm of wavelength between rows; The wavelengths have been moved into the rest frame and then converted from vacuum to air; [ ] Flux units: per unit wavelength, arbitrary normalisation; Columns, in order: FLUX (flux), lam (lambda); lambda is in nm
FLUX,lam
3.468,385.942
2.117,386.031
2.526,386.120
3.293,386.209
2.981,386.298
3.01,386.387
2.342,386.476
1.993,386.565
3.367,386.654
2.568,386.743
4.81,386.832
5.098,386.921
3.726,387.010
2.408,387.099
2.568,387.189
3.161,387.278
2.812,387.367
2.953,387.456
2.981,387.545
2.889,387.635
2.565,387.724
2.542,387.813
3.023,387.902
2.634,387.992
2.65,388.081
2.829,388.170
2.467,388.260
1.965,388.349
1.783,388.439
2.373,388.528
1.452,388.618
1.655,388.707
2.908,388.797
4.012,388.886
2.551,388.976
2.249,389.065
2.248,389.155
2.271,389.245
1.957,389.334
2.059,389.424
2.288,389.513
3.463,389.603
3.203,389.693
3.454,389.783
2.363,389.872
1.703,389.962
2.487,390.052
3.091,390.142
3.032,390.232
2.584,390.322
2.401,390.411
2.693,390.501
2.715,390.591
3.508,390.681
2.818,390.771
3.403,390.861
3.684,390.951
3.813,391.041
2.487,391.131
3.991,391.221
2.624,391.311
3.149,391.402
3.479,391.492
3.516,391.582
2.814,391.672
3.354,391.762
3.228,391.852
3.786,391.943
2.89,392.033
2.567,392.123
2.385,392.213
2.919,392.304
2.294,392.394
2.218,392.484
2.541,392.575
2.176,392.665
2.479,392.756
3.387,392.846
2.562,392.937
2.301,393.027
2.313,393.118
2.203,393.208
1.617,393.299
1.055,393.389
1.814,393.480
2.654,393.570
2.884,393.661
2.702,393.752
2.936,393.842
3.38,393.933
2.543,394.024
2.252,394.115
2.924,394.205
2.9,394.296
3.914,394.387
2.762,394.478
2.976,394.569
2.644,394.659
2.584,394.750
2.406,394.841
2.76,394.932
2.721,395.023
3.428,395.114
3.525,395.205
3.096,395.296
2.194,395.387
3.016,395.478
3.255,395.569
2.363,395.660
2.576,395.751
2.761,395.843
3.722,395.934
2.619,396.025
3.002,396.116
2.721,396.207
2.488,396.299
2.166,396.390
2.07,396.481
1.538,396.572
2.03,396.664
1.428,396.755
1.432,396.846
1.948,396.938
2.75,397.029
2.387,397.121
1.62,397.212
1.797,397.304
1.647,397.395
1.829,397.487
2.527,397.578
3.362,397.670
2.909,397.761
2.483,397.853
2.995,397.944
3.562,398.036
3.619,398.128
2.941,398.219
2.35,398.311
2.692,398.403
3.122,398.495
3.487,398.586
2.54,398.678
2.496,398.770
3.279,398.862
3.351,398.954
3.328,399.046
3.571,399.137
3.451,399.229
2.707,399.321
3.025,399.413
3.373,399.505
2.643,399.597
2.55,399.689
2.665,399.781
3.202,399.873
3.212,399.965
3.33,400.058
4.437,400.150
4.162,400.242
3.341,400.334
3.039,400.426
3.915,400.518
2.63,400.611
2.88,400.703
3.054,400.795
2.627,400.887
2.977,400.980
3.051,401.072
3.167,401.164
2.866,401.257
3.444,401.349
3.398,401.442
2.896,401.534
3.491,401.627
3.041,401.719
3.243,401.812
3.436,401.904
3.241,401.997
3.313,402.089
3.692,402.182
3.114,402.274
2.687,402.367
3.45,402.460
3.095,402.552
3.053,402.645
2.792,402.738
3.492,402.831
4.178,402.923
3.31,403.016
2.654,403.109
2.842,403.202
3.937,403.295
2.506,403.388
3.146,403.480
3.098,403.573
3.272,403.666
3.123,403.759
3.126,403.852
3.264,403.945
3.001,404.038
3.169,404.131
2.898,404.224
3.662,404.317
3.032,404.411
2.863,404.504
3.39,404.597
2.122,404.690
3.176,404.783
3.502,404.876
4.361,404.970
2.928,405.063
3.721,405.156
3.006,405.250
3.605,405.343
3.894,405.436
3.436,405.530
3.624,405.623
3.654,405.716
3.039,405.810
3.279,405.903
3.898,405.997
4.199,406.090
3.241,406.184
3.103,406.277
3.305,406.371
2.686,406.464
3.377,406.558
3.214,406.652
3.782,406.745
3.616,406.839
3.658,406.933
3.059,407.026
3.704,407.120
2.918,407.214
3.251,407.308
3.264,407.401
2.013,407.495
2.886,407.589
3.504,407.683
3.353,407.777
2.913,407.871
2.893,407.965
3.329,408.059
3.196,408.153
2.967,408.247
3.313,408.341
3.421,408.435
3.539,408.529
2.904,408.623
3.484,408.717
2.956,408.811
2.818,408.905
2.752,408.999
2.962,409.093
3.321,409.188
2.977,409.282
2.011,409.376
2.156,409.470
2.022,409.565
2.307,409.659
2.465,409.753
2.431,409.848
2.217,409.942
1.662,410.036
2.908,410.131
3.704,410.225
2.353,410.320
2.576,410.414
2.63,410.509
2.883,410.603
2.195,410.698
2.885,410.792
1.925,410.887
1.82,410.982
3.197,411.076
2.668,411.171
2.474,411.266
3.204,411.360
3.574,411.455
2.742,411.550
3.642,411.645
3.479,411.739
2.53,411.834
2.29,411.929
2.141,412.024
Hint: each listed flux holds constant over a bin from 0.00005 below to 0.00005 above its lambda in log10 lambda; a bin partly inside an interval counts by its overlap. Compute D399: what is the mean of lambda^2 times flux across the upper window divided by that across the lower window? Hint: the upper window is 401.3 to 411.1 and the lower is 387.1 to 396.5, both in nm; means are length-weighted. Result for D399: 1.2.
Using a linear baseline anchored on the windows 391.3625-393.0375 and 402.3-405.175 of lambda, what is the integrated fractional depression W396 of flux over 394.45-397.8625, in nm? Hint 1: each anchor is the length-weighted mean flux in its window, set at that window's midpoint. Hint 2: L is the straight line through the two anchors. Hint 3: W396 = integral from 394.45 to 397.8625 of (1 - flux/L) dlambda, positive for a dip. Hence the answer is 0.52 nm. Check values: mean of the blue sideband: 2.86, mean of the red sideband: 3.18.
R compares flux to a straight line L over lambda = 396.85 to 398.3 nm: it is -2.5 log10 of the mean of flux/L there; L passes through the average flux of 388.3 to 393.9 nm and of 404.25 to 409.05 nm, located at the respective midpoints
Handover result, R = 0.16 mag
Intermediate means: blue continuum 2.67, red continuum 3.27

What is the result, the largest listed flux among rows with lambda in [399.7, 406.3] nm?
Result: 4.437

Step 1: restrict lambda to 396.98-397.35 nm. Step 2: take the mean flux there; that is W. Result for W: 2.14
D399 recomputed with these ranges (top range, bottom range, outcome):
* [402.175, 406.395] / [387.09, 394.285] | 1.30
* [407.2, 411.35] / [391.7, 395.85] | 1.11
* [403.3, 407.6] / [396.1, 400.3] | 1.23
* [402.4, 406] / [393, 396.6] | 1.29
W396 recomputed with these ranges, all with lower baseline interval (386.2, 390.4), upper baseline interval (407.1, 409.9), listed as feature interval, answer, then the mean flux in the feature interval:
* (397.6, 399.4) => -0.14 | 3.06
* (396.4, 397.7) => 0.37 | 2.01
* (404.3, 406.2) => -0.34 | 3.41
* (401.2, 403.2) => -0.25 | 3.22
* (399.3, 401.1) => -0.19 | 3.15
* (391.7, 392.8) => 0.01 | 2.74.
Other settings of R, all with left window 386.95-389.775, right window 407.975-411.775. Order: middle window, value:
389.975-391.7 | -0.152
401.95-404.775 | -0.149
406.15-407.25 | -0.191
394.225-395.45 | -0.093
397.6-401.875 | -0.152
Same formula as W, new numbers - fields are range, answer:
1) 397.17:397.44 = 1.69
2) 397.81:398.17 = 3.16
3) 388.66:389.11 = 2.67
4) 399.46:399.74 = 2.85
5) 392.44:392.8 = 2.35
